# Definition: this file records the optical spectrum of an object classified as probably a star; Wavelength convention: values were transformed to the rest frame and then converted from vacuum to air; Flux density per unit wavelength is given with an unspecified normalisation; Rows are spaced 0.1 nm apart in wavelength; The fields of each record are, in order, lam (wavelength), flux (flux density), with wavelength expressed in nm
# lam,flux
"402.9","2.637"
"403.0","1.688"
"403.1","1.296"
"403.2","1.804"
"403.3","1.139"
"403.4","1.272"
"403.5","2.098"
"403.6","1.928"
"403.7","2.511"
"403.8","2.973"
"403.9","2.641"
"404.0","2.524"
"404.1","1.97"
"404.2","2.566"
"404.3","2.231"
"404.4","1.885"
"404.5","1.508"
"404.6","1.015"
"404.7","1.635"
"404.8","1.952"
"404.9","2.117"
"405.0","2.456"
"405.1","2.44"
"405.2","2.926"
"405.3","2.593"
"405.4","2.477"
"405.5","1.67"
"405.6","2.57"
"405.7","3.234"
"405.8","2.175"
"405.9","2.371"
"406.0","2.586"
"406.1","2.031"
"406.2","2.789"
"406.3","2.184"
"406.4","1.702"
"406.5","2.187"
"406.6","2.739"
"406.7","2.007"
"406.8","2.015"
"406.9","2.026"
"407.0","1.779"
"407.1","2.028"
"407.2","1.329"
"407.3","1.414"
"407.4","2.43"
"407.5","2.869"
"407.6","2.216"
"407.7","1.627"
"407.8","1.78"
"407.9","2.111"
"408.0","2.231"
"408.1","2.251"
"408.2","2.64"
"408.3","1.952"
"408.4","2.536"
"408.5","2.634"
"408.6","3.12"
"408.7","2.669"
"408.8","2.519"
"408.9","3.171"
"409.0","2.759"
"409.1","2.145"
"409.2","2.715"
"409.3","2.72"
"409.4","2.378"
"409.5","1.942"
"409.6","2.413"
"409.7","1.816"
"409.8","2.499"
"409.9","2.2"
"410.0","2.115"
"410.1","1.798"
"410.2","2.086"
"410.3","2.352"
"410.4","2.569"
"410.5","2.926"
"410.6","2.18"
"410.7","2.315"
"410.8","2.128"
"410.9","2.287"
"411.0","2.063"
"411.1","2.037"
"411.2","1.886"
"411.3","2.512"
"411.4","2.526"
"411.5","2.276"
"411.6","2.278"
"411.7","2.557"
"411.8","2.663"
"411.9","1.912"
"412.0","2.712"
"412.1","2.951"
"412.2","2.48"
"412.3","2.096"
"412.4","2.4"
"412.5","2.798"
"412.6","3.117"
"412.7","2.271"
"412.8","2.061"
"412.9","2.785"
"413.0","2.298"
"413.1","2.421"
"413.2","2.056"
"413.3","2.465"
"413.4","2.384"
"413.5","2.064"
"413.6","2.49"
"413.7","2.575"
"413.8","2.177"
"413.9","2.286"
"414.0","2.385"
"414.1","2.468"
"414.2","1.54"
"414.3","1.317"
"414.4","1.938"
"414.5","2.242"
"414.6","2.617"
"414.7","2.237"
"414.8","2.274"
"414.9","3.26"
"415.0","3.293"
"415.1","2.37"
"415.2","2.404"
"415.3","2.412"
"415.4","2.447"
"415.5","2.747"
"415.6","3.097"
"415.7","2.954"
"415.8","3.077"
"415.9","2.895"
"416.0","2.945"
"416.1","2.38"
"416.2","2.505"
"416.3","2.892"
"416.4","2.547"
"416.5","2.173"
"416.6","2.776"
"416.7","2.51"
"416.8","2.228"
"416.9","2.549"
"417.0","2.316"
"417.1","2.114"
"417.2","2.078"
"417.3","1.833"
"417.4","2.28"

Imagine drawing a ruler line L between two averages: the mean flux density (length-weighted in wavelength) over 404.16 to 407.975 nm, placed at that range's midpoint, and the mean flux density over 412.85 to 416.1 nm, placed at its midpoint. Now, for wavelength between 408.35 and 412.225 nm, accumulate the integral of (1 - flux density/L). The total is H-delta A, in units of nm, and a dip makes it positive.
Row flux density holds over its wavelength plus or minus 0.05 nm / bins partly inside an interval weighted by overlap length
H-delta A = -0.17 nm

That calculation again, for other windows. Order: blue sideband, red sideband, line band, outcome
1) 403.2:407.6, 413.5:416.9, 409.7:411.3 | 0.07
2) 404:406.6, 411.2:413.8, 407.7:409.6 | -0.09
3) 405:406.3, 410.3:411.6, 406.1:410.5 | 0.22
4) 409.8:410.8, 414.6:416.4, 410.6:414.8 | 0.27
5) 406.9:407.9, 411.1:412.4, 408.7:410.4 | -0.16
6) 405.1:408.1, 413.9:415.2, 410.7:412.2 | -0.04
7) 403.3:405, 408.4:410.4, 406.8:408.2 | 0.16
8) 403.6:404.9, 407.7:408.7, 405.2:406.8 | -0.11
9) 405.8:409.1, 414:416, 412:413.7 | -0.01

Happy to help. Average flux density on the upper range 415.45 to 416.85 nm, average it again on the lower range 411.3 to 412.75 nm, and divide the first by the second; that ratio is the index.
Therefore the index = 1.08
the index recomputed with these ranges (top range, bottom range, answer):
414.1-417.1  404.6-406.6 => 1.09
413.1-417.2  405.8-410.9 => 1.08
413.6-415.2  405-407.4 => 1.05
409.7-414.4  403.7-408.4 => 1.05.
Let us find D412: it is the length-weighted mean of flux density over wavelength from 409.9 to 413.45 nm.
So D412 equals 2.36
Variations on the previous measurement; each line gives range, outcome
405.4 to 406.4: 2.37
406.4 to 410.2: 2.25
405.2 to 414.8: 2.31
